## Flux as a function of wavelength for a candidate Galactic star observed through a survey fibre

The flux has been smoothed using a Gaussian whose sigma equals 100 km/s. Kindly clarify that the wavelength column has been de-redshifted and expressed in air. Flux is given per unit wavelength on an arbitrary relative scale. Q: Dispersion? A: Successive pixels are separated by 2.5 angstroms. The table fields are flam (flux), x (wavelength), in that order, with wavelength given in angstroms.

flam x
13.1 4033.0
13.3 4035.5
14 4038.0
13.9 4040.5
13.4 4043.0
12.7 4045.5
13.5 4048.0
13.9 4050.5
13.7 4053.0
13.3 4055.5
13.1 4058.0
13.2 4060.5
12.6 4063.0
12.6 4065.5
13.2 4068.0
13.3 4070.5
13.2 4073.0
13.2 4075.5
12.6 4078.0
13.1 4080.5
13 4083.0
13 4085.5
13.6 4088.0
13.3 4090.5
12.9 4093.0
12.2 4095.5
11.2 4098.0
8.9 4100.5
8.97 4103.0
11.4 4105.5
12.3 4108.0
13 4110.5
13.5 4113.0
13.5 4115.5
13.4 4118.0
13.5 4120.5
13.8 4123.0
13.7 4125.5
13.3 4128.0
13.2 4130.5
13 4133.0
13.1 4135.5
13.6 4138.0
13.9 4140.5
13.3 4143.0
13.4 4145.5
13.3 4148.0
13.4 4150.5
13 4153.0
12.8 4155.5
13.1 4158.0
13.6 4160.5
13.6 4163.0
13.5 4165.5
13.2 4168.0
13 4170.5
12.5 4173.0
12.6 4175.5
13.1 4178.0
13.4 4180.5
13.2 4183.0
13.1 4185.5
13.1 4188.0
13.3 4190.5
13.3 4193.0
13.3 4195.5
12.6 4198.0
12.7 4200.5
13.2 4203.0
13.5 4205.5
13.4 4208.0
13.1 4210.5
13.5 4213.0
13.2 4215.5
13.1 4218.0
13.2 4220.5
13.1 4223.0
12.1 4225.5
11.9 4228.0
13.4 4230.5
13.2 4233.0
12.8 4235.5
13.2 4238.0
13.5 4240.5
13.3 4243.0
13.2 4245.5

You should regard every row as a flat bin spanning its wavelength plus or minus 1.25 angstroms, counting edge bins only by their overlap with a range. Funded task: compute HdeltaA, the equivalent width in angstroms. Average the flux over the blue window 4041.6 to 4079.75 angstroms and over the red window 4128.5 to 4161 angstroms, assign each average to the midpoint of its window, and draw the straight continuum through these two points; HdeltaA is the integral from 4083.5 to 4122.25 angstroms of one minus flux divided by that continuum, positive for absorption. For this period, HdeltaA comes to 2.6 angstroms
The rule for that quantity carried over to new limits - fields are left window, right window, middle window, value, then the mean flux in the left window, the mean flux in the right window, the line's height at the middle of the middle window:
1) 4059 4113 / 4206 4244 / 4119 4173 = -2.6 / 12.4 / 13.1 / 12.7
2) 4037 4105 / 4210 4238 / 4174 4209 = -0.5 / 12.8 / 13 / 12.9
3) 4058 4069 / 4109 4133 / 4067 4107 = 2.4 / 12.9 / 13.4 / 13.1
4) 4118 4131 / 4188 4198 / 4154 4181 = 0.4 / 13.5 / 13.2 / 13.3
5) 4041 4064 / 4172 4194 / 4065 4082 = 0.3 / 13.3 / 13.1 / 13.3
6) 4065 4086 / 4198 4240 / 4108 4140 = -0.8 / 13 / 13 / 13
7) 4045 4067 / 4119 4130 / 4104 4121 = 0.8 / 13.2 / 13.5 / 13.5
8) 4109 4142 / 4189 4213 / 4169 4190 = 0.4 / 13.4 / 13.2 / 13.2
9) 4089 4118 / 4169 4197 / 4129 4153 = -1.6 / 12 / 13.1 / 12.5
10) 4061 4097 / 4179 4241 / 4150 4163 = -0.2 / 13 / 13.1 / 13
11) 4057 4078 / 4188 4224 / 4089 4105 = 2.2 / 13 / 13.2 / 13.1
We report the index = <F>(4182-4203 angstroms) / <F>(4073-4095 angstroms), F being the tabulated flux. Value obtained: 1.0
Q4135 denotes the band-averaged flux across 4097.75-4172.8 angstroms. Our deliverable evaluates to 12.9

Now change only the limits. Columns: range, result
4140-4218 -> 13.2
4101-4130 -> 12.7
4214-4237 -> 12.9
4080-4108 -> 11.9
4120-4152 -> 13.4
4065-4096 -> 13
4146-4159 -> 13.1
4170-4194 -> 13.1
